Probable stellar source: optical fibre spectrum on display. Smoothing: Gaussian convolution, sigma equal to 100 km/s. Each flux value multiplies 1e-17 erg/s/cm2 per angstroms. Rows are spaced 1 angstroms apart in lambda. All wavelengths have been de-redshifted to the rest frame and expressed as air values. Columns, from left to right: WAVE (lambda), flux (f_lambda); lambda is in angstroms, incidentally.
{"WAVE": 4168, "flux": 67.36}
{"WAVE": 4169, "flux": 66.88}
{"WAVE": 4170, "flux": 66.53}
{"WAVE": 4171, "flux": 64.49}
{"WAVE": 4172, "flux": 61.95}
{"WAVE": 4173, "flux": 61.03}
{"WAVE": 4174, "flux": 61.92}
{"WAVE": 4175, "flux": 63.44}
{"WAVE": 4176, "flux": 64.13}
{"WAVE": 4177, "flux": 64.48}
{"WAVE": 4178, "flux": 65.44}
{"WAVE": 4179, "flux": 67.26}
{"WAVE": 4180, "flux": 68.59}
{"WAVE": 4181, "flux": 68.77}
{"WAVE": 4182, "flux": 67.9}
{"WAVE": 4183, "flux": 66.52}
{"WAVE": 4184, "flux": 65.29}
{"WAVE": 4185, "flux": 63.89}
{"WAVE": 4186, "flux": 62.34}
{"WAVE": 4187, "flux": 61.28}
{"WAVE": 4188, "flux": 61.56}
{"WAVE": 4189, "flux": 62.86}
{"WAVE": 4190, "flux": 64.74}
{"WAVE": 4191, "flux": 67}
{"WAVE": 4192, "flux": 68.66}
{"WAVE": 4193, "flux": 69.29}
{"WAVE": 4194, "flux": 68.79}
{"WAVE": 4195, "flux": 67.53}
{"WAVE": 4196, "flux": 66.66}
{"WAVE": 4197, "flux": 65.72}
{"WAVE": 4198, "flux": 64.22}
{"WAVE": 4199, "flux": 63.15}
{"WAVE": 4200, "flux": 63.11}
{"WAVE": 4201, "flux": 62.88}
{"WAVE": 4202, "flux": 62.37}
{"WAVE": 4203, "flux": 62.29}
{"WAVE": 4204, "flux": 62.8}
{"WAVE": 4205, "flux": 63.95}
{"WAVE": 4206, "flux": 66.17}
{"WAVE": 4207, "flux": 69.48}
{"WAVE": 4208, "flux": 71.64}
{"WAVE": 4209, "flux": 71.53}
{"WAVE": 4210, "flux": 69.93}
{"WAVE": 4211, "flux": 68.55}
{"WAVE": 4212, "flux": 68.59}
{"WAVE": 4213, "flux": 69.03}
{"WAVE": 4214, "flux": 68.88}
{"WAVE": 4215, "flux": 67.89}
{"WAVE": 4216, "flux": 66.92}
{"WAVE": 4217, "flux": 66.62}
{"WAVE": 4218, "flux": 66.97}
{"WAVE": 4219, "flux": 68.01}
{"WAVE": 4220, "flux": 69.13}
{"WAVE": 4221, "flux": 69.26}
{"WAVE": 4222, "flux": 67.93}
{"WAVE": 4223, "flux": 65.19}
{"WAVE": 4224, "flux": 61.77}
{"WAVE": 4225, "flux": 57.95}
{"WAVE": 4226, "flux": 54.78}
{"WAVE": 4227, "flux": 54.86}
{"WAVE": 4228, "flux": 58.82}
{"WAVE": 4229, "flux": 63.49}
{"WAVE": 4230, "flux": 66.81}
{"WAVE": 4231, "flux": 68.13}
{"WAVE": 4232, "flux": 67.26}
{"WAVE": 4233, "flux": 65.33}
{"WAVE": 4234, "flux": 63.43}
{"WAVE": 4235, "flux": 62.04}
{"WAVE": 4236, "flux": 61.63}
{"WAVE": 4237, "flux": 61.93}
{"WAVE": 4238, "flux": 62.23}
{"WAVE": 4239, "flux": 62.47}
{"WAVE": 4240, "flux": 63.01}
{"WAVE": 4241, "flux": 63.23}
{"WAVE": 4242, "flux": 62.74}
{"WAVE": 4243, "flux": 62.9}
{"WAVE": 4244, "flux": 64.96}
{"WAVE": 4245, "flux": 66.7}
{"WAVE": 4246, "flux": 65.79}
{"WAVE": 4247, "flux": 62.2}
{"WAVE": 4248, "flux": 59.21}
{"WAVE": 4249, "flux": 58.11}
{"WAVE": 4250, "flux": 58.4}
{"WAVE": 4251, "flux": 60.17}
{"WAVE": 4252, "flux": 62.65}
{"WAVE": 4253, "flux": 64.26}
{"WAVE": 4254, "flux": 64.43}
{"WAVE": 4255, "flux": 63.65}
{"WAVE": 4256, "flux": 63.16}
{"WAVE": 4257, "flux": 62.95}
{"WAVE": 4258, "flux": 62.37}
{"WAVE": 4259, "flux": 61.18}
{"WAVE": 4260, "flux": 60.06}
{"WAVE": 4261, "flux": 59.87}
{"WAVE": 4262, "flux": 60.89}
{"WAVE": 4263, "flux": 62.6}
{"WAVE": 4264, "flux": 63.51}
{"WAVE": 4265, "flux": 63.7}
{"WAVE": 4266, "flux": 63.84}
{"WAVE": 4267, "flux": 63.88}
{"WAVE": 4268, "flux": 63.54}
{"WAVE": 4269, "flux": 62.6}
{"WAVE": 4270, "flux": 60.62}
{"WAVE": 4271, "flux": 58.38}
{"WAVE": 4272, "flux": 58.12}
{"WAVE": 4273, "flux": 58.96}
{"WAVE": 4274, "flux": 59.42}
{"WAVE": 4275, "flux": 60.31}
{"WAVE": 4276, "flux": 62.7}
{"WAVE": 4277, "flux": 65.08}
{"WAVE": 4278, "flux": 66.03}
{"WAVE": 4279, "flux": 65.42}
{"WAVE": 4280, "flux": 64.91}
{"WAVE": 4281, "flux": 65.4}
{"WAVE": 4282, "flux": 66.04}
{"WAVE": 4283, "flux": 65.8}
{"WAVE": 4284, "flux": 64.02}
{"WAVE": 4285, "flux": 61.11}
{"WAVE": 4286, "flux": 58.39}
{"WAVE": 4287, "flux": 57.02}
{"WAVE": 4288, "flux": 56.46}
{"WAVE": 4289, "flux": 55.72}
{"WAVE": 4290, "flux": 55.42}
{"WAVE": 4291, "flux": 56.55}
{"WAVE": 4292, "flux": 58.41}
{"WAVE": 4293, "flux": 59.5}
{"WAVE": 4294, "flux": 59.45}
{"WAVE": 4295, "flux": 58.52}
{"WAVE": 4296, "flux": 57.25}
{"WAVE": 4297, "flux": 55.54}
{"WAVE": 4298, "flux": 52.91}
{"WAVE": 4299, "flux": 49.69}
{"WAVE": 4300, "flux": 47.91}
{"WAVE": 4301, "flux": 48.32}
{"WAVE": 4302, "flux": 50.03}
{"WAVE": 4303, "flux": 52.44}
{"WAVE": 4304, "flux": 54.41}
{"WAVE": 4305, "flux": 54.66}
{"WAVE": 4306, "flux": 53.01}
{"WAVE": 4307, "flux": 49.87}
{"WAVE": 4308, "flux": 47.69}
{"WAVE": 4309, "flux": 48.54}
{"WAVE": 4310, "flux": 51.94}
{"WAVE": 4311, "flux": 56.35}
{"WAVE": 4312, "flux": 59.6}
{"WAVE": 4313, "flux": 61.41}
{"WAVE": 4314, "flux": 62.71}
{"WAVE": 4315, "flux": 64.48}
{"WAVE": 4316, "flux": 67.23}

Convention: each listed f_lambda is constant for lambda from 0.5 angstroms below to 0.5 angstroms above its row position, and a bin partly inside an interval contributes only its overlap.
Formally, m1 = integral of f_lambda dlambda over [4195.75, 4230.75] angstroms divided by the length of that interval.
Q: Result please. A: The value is 65.4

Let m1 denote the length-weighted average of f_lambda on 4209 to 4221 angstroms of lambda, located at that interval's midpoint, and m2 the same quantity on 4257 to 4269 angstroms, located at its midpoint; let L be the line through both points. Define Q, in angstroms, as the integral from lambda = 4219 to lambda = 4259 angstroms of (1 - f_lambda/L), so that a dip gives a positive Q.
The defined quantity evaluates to 1.4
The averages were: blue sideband 68.4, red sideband 62.4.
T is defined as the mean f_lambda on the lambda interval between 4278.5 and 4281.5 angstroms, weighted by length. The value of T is 65.2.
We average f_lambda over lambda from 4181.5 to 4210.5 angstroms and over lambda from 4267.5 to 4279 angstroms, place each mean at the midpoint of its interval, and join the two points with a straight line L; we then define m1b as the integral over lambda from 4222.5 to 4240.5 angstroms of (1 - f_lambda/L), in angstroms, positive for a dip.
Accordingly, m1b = 0.42 angstroms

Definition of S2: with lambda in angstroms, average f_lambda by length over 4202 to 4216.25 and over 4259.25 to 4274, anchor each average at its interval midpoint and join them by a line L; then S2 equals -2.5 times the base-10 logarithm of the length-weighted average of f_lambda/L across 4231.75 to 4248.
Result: 0.01 mag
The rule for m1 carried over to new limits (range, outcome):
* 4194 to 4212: 66.1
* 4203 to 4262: 64.2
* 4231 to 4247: 63.8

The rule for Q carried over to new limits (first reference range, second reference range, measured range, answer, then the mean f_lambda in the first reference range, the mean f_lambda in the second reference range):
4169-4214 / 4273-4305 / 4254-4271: -0.57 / 65.7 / 58.3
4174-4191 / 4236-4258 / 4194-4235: -1.11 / 64.9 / 62.6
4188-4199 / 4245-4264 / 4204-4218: -0.69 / 66.2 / 62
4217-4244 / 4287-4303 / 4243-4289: -2.69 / 63.6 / 54.8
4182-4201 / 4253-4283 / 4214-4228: -0.04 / 65.2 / 62.6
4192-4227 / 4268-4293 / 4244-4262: 0.23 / 66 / 61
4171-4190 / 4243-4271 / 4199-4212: -0.51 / 64.4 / 62.4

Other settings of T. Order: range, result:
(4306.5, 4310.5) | 49.5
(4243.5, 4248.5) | 63.8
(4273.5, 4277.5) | 61.9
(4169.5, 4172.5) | 64.3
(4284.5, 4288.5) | 58.2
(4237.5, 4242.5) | 62.7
